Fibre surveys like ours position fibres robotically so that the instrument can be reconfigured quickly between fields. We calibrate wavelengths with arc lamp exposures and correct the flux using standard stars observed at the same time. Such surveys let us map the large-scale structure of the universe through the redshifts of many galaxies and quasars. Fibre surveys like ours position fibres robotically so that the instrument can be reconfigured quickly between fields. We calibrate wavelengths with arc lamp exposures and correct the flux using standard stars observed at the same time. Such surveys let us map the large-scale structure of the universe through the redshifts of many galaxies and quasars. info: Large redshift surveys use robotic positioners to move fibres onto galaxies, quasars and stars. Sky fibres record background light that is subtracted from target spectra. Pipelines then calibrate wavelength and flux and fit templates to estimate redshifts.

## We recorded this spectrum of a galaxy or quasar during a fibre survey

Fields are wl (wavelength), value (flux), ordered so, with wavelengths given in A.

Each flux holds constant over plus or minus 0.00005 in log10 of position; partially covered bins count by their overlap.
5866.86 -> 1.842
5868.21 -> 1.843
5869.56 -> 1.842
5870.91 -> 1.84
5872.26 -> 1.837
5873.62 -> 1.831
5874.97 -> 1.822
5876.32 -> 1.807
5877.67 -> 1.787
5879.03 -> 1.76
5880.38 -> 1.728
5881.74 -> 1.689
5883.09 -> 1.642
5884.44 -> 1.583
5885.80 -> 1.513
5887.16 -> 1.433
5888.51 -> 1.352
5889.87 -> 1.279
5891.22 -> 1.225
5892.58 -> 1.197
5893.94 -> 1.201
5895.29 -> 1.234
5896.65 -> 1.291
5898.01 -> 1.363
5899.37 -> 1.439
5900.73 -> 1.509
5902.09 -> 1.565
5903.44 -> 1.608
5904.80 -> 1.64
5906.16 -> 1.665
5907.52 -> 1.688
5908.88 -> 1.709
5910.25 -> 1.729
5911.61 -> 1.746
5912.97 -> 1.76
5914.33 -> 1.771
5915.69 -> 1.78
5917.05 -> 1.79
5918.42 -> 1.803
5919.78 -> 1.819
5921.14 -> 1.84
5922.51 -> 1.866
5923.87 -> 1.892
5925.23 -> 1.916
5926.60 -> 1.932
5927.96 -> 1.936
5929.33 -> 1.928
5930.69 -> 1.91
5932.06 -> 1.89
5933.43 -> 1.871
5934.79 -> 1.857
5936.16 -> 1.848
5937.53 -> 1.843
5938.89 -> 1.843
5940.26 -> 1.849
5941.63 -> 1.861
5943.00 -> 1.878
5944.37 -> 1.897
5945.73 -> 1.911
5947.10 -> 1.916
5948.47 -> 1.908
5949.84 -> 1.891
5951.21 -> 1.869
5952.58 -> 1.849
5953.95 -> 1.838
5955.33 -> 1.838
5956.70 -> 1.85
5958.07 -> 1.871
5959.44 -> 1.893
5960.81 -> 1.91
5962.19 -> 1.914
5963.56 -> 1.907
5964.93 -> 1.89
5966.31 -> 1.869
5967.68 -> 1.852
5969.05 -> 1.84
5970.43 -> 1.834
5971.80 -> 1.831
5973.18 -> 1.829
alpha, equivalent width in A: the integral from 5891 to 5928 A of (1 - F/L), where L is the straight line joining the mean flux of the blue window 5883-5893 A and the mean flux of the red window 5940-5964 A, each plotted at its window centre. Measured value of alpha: -1.8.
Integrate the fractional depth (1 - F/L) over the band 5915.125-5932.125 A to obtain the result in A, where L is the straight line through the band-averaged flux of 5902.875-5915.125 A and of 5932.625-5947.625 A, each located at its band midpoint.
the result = -0.8 A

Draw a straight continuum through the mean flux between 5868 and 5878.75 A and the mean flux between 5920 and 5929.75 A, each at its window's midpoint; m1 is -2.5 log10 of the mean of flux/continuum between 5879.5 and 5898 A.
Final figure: 0.29 mag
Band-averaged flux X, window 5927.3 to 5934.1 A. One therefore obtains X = 1.9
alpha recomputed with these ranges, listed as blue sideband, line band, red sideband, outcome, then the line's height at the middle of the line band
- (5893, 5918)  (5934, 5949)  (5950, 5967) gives -0.8 A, 1.78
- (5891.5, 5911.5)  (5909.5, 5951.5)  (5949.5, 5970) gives -4.5 A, 1.68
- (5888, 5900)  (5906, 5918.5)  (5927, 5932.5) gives -1.1 A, 1.61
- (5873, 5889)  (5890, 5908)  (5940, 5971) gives 3.1 A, 1.72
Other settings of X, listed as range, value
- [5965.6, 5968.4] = 1.86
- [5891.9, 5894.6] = 1.2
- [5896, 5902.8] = 1.44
